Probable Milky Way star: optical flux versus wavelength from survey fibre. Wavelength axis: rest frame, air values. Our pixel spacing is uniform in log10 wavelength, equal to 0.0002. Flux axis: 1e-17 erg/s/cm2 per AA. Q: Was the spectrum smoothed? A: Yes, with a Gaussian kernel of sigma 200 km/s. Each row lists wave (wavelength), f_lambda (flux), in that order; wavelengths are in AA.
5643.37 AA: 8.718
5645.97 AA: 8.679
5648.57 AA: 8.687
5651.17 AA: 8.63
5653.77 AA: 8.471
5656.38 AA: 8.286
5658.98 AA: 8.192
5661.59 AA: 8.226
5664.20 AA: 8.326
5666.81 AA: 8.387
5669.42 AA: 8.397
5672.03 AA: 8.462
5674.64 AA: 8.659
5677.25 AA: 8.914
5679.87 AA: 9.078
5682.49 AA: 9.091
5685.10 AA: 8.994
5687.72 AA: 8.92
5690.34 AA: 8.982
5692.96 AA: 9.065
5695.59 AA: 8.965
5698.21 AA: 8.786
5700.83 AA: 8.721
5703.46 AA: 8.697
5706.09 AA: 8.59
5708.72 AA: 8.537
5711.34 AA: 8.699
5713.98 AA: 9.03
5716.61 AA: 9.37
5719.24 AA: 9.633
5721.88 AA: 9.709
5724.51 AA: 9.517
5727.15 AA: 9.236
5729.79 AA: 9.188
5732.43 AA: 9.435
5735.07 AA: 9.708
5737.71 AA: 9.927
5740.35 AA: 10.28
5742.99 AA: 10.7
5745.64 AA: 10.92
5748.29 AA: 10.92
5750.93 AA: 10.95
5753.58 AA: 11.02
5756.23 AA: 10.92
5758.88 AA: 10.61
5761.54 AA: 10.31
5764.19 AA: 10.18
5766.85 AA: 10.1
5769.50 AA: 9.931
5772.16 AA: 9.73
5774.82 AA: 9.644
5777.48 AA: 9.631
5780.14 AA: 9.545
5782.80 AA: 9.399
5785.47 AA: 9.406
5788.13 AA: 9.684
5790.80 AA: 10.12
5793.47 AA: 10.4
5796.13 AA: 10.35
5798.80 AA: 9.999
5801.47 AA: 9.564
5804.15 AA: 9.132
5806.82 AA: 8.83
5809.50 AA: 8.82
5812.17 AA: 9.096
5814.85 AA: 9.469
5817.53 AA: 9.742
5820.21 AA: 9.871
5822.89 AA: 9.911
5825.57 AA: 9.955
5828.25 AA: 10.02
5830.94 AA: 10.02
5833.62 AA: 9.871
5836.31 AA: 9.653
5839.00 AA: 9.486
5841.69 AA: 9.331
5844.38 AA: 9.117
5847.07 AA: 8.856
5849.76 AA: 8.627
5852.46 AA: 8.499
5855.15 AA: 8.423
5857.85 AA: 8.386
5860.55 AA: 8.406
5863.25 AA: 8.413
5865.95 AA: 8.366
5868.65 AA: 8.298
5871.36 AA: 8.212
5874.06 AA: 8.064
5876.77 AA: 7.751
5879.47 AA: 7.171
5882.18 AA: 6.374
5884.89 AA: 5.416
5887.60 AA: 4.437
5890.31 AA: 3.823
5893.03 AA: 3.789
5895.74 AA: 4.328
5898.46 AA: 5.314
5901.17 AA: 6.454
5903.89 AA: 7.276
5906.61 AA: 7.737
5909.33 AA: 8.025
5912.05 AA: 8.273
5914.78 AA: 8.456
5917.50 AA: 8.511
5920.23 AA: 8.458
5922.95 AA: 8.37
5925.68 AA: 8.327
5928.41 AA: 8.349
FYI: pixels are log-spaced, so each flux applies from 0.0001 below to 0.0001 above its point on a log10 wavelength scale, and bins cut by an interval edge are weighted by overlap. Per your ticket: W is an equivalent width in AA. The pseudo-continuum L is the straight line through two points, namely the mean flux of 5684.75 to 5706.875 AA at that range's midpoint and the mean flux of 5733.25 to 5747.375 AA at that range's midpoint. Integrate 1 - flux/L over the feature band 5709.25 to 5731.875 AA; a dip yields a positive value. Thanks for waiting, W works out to 0.9 AA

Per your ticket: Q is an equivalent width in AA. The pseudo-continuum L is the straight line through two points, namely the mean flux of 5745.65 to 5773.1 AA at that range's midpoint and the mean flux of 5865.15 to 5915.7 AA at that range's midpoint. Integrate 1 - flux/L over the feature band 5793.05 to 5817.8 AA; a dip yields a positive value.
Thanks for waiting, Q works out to -0.9 AA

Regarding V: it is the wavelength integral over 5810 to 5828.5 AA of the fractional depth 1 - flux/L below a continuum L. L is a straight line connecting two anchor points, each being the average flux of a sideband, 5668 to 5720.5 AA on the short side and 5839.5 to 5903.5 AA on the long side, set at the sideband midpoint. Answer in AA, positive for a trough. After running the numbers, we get -4.7 AA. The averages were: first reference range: 8.88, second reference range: 7.24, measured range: 9.67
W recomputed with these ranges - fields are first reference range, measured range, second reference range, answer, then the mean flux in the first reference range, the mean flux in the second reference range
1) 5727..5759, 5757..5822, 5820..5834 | 2.4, 10.3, 9.96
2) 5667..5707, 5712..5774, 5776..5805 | -4.7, 8.81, 9.76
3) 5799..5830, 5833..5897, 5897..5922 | 7.2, 9.52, 7.61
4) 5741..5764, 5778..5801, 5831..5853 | 0.6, 10.7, 9.25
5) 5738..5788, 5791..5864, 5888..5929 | -5.0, 10.2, 6.95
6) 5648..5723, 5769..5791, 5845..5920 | -4.3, 8.78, 7.28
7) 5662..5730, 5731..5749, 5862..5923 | -3.8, 8.91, 6.98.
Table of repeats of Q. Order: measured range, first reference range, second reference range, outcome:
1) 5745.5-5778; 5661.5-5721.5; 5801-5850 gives -4.3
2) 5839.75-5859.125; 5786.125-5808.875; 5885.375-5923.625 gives -1.3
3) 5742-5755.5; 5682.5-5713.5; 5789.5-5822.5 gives -2.5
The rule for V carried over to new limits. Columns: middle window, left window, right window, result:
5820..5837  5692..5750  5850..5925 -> -4.0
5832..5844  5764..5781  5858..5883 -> -1.4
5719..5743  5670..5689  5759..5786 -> -0.7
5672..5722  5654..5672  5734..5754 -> 1.6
